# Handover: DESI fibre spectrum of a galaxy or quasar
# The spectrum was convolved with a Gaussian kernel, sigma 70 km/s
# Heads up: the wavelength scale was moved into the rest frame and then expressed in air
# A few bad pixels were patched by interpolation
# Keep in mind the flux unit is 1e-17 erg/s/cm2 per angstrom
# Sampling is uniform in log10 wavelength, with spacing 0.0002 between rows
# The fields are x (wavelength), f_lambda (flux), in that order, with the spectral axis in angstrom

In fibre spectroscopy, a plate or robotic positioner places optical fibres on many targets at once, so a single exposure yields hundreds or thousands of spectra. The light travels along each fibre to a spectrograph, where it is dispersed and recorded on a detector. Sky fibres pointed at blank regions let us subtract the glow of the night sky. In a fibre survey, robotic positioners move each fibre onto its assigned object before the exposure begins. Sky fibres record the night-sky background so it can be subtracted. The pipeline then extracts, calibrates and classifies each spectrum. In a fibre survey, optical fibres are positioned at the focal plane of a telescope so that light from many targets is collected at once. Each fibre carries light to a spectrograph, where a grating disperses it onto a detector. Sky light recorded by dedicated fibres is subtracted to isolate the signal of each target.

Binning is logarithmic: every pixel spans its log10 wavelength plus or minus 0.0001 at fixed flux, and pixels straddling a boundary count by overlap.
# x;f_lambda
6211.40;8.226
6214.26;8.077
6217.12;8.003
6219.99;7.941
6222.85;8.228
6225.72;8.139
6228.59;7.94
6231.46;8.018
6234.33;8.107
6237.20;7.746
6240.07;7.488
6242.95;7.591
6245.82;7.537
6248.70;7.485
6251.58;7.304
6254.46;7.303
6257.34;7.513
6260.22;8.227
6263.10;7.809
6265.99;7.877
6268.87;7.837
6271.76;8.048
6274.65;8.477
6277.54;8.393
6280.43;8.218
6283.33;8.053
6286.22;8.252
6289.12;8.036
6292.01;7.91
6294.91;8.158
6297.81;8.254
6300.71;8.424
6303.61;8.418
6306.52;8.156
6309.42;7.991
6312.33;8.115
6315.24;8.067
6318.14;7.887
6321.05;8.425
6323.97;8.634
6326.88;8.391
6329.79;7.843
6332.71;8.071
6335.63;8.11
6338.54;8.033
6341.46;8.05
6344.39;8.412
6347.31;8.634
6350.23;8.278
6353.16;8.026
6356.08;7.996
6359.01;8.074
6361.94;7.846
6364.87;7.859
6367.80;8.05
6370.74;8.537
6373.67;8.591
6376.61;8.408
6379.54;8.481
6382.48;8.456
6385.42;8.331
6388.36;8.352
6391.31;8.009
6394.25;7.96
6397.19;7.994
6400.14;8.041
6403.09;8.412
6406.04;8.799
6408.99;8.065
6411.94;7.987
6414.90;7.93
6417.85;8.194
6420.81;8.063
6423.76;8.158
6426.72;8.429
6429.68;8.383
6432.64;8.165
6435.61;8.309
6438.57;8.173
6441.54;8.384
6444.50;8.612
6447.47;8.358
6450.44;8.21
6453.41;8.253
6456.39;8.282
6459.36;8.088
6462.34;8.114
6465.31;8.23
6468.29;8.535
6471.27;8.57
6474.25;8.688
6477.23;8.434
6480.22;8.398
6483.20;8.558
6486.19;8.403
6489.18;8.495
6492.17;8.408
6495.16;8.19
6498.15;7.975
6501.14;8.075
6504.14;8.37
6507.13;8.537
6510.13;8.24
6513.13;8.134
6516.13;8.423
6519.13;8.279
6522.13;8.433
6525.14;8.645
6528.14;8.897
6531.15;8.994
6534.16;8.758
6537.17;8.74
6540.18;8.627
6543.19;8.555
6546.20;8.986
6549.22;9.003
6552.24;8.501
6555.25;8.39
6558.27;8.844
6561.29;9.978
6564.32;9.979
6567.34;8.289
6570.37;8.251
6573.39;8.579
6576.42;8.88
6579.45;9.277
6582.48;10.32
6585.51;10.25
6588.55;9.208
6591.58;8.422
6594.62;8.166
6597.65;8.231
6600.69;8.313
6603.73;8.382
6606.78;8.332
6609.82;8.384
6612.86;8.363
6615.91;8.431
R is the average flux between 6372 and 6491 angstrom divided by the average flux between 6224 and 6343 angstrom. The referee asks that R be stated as 1.04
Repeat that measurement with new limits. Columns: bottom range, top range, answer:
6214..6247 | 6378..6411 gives 1.05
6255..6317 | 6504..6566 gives 1.08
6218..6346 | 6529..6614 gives 1.10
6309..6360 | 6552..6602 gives 1.09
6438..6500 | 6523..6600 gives 1.07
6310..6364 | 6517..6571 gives 1.08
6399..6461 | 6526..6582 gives 1.08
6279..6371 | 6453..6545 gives 1.03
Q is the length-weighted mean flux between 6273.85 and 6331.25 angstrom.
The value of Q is 8.2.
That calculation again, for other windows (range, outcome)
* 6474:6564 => 8.58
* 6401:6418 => 8.23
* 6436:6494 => 8.38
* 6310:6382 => 8.2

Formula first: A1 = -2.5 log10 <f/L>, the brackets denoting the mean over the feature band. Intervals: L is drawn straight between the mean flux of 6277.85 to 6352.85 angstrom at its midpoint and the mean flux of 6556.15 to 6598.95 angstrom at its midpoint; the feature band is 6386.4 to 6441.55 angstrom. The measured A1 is 0.04 mag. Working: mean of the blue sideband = 8.19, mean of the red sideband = 9.04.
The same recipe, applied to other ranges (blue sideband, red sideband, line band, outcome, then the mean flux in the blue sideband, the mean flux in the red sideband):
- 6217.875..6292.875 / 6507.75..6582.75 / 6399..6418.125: 0.02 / 7.9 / 8.77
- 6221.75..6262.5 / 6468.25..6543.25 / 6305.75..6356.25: -0.02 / 7.76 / 8.47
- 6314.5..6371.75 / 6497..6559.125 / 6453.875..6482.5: 0.01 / 8.16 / 8.54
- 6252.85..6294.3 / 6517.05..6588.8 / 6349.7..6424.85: 0.03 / 8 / 8.94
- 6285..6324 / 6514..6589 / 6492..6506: 0.07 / 8.18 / 8.91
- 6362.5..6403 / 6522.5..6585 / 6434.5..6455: 0.02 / 8.23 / 8.94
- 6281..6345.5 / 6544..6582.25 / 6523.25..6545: 0.01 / 8.17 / 8.95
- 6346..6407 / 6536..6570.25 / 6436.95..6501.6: 0.03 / 8.24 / 8.87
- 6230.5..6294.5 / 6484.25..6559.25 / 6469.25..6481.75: -0.02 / 7.88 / 8.51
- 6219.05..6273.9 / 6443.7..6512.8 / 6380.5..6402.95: -0.01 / 7.8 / 8.34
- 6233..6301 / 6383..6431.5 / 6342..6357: -0.02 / 7.91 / 8.2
